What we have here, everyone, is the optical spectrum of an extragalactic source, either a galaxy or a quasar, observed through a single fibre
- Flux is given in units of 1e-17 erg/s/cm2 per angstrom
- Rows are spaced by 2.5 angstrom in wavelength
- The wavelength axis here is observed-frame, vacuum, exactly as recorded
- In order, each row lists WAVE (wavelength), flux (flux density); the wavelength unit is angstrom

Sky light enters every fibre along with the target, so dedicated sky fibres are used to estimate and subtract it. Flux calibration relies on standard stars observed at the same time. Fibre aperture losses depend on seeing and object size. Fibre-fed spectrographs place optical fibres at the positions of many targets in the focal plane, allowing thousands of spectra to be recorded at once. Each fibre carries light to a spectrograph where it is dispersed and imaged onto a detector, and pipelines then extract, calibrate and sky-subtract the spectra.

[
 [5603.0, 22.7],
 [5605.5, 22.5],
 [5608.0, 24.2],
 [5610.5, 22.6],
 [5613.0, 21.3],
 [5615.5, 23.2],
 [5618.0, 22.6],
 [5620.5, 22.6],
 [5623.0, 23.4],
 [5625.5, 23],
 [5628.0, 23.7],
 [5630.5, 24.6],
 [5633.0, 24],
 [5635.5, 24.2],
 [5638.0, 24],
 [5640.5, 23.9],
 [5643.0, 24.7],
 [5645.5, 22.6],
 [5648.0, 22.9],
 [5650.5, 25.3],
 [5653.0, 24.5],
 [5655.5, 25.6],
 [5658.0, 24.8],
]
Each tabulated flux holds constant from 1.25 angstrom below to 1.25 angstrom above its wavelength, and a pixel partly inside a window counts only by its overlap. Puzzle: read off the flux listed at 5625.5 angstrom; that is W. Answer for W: 23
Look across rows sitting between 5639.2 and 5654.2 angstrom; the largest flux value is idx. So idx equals 25.3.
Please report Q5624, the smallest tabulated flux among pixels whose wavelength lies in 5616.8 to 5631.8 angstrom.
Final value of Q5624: 22.6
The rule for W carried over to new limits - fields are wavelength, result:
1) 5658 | 24.8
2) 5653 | 24.5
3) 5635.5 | 24.2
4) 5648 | 22.9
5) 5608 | 24.2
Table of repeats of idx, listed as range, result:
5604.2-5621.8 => 24.2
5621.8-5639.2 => 24.6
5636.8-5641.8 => 24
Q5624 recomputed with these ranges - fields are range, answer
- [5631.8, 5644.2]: 23.9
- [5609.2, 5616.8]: 21.3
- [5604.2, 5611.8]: 22.5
